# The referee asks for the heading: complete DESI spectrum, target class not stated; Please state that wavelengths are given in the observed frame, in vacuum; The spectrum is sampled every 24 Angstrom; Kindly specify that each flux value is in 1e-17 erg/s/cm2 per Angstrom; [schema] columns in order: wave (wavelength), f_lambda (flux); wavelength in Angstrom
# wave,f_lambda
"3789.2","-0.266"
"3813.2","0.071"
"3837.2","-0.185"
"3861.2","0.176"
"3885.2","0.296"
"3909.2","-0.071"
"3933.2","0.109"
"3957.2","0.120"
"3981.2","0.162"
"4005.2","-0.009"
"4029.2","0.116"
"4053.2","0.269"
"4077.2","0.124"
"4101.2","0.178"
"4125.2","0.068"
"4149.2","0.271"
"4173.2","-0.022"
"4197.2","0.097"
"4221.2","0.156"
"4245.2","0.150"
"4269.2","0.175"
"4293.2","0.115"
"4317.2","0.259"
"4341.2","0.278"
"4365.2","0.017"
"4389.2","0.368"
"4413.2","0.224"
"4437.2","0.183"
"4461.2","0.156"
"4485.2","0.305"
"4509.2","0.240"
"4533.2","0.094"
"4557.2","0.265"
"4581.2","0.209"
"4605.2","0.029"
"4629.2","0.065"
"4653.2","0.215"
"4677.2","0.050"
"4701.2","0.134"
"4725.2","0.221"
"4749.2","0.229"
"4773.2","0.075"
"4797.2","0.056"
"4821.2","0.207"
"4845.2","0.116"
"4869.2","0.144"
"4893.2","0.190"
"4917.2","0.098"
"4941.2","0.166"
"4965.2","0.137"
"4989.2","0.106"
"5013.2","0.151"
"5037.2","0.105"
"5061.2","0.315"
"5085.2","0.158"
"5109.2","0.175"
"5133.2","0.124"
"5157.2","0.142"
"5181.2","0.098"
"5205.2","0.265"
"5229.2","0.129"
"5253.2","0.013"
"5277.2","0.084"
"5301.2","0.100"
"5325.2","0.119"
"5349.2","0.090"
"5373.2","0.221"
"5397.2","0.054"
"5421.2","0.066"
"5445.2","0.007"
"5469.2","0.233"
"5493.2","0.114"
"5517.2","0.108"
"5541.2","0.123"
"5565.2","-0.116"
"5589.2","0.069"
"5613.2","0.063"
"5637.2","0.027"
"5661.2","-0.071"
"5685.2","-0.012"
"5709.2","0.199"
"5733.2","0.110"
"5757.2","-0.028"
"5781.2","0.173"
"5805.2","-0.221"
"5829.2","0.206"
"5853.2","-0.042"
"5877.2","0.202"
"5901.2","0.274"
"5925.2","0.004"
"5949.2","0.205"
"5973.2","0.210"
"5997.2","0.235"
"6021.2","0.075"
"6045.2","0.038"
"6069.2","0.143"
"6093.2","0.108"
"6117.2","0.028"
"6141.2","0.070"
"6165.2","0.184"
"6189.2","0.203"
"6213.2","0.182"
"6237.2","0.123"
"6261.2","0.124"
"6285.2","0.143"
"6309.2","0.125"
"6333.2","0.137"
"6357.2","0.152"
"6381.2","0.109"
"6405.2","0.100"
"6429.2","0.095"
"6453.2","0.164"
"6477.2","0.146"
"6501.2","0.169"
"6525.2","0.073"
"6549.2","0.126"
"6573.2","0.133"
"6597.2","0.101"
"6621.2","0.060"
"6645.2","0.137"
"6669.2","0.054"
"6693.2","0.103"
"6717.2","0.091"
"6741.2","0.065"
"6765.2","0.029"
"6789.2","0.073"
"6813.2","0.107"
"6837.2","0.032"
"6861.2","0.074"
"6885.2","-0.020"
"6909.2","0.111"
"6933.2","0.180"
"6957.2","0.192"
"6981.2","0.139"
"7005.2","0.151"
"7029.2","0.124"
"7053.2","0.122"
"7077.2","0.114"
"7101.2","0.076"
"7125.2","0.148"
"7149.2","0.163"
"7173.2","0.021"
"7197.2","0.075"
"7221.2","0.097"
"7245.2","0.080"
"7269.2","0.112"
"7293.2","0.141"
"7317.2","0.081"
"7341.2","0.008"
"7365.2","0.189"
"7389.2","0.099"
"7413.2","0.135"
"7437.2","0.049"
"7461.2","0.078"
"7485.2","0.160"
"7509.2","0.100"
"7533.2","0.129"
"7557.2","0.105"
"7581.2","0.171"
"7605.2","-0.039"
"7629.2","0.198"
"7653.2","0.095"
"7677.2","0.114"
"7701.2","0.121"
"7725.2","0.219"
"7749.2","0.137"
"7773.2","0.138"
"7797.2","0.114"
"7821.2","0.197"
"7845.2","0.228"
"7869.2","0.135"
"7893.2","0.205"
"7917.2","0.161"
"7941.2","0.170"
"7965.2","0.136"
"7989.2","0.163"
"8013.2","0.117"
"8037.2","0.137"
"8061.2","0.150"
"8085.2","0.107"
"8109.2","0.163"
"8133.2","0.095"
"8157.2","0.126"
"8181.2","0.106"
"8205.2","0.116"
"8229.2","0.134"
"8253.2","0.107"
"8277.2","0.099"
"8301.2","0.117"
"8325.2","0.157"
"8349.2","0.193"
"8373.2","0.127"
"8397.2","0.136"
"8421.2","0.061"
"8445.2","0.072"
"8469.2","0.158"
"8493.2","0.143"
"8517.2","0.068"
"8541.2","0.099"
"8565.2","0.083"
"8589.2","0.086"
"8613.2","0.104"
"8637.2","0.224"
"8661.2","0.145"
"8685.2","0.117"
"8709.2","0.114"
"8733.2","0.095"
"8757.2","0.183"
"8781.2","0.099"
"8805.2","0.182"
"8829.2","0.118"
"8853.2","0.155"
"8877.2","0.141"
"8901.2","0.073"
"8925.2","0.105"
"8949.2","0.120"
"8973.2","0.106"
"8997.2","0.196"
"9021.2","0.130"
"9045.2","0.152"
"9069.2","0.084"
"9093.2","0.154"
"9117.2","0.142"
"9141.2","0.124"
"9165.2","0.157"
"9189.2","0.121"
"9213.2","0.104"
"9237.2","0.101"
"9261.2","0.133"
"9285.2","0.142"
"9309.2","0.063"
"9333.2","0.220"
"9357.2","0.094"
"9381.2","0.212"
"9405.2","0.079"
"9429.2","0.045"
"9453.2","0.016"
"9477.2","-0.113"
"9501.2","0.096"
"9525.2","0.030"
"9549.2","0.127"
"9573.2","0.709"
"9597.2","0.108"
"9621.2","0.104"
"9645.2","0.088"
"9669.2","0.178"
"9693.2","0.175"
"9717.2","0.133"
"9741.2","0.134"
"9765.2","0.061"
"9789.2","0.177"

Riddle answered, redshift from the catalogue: 1.57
